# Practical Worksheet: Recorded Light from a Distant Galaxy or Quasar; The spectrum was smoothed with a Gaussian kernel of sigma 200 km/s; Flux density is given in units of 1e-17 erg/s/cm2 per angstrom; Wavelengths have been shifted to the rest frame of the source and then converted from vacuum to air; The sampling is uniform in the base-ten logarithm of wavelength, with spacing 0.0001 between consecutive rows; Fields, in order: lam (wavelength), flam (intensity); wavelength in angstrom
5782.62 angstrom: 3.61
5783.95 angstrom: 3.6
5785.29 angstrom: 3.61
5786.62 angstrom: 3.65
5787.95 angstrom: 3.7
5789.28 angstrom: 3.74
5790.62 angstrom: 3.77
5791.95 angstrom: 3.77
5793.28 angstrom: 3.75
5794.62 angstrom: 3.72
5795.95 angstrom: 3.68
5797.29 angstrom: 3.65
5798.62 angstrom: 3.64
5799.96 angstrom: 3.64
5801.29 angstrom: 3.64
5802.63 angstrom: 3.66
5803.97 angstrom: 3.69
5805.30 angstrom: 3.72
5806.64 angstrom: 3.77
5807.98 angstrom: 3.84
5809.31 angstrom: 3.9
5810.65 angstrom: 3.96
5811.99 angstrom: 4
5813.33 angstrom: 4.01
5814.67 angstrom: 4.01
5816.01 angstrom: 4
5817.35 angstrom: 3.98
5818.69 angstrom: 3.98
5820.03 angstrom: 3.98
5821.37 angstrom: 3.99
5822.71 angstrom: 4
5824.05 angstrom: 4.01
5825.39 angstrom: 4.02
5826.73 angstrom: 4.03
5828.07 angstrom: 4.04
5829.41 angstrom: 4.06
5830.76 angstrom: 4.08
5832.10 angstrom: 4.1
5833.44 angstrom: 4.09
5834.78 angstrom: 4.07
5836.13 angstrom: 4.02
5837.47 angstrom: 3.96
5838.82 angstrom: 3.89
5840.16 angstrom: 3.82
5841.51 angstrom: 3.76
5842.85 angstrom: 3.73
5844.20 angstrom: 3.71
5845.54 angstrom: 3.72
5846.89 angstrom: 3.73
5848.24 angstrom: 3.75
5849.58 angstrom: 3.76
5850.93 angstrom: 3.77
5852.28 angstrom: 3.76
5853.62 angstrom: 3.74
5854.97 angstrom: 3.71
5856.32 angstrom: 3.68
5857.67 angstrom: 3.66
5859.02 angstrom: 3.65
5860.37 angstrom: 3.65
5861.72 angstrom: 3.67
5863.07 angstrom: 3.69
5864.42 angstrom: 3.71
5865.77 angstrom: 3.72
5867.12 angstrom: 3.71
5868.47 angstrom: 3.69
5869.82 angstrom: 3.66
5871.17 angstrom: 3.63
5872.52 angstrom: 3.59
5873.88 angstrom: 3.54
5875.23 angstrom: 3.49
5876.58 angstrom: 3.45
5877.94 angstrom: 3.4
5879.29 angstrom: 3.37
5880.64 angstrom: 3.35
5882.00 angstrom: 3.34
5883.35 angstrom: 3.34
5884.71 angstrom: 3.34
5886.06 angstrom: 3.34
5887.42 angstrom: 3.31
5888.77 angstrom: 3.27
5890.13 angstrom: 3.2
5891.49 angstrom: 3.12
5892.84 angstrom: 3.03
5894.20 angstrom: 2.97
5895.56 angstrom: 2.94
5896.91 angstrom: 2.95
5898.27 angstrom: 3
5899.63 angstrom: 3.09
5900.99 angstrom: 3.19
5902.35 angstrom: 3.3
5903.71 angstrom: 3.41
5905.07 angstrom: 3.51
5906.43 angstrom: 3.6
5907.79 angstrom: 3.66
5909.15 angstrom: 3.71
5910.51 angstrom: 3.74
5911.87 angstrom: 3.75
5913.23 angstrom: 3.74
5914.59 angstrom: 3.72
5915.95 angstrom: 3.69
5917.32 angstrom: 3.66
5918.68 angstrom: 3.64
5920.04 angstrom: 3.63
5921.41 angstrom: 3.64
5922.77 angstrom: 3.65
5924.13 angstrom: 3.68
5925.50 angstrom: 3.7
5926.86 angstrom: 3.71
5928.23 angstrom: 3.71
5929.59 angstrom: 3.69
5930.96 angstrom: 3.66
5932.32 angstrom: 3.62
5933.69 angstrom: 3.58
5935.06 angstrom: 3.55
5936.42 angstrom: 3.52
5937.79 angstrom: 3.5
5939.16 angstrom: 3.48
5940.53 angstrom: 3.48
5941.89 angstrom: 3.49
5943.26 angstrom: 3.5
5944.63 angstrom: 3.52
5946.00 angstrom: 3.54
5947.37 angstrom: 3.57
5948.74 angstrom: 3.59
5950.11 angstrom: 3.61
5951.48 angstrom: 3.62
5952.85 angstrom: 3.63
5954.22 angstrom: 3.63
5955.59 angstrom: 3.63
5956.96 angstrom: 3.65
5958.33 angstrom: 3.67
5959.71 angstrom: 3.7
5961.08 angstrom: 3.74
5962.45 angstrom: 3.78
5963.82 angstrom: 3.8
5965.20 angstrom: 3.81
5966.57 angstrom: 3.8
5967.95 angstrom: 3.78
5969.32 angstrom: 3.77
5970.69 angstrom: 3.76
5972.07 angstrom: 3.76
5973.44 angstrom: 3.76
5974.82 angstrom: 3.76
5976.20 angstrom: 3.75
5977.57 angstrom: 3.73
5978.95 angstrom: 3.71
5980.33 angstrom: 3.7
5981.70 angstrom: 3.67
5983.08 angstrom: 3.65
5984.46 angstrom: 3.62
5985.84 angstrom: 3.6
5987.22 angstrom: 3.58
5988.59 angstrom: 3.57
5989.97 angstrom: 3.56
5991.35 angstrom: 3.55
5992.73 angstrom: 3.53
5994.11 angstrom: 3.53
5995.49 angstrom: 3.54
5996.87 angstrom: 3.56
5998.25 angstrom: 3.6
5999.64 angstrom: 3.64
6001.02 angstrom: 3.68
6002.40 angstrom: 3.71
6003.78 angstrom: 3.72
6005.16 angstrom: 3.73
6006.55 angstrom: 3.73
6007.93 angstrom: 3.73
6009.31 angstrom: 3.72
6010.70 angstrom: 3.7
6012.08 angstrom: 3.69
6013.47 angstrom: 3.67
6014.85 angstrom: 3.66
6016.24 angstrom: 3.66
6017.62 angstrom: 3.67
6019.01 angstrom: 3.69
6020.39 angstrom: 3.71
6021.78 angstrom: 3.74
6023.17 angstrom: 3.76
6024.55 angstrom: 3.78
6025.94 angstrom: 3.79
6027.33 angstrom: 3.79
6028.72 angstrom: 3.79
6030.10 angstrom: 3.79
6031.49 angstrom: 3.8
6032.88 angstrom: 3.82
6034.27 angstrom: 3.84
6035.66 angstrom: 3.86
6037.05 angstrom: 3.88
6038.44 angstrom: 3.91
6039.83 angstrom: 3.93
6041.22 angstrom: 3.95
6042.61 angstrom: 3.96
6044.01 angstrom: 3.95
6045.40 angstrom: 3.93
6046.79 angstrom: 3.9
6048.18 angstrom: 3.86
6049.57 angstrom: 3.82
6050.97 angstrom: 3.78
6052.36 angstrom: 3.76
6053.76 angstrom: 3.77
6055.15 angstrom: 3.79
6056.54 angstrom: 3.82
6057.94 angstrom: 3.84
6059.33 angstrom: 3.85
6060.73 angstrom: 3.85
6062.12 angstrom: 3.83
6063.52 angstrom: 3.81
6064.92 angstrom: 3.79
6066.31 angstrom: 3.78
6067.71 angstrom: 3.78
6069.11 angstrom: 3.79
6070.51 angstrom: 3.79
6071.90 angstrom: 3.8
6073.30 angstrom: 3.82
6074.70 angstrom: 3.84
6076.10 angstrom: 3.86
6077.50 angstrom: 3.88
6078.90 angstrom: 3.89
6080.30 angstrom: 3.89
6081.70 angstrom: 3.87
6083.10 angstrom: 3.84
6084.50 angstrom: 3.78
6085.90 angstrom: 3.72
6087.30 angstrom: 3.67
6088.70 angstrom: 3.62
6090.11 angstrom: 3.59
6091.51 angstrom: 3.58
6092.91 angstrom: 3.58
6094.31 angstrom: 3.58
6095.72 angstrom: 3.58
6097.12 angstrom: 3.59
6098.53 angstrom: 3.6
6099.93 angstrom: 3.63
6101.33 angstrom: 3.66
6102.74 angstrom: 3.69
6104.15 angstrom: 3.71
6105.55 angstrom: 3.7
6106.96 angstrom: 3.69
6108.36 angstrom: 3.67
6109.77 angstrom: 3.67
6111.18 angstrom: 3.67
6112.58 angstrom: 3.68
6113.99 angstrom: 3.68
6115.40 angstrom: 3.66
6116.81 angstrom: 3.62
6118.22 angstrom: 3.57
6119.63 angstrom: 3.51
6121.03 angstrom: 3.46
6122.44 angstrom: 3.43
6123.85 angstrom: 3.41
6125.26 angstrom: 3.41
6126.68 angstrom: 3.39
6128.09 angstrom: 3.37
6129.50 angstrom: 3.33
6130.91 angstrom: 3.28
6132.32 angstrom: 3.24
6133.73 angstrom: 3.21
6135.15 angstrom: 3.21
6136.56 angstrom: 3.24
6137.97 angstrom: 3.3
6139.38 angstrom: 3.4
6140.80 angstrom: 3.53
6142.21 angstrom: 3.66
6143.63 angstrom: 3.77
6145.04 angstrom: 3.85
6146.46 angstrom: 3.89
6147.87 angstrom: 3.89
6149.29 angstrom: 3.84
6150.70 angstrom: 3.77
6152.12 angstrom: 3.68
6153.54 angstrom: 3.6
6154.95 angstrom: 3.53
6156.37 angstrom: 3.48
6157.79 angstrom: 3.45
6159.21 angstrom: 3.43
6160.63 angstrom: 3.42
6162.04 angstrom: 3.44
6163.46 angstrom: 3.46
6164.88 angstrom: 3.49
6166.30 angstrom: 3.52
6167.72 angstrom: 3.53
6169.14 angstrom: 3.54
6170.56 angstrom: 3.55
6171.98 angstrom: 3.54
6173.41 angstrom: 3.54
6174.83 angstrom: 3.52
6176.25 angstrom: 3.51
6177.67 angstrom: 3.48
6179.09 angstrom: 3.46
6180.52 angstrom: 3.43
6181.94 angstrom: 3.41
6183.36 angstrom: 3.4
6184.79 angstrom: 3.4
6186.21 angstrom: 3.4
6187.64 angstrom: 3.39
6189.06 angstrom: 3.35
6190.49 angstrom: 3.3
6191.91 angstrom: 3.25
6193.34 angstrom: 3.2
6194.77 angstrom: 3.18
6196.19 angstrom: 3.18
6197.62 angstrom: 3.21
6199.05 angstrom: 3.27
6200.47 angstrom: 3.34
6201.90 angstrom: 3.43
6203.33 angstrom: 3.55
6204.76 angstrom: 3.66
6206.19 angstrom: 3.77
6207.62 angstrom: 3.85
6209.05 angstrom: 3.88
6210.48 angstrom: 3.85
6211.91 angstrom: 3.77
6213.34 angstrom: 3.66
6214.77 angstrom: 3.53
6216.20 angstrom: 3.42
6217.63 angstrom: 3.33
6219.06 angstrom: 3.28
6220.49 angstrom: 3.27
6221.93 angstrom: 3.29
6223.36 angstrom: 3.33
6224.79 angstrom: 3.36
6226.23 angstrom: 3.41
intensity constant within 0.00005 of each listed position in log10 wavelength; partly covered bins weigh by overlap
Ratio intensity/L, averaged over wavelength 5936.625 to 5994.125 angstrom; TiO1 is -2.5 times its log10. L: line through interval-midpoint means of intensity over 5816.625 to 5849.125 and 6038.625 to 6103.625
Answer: 0.059 mag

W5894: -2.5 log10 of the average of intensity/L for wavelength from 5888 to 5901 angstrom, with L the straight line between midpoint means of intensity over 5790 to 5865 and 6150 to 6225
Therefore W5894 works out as 0.22 mag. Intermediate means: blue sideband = 3.84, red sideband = 3.47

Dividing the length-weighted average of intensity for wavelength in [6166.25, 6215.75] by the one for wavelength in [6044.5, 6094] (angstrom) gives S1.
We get 0.92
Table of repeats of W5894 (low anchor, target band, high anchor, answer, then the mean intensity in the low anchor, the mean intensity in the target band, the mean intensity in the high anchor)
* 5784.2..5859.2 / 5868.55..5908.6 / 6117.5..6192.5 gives 0.13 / 3.83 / 3.33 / 3.48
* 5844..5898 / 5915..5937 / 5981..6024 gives -0.03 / 3.5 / 3.65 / 3.65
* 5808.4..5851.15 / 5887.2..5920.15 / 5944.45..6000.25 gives 0.12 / 3.94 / 3.39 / 3.66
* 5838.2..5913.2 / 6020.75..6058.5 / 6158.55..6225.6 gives -0.10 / 3.52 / 3.84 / 3.45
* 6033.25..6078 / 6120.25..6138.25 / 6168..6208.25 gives 0.09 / 3.84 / 3.33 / 3.43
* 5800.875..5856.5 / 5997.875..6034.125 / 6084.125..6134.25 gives -0.02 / 3.89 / 3.72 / 3.56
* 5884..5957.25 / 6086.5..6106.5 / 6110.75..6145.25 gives -0.05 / 3.49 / 3.63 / 3.47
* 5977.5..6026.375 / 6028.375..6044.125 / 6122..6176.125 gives -0.07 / 3.66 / 3.87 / 3.5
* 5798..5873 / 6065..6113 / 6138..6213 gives -0.04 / 3.83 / 3.72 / 3.52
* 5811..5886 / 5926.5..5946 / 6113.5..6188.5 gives 0.04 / 3.77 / 3.57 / 3.5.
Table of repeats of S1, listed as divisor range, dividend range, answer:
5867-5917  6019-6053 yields 1.13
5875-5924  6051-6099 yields 1.10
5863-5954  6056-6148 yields 1.04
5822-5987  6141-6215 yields 0.97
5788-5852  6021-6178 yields 0.95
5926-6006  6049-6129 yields 1.01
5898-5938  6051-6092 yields 1.06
